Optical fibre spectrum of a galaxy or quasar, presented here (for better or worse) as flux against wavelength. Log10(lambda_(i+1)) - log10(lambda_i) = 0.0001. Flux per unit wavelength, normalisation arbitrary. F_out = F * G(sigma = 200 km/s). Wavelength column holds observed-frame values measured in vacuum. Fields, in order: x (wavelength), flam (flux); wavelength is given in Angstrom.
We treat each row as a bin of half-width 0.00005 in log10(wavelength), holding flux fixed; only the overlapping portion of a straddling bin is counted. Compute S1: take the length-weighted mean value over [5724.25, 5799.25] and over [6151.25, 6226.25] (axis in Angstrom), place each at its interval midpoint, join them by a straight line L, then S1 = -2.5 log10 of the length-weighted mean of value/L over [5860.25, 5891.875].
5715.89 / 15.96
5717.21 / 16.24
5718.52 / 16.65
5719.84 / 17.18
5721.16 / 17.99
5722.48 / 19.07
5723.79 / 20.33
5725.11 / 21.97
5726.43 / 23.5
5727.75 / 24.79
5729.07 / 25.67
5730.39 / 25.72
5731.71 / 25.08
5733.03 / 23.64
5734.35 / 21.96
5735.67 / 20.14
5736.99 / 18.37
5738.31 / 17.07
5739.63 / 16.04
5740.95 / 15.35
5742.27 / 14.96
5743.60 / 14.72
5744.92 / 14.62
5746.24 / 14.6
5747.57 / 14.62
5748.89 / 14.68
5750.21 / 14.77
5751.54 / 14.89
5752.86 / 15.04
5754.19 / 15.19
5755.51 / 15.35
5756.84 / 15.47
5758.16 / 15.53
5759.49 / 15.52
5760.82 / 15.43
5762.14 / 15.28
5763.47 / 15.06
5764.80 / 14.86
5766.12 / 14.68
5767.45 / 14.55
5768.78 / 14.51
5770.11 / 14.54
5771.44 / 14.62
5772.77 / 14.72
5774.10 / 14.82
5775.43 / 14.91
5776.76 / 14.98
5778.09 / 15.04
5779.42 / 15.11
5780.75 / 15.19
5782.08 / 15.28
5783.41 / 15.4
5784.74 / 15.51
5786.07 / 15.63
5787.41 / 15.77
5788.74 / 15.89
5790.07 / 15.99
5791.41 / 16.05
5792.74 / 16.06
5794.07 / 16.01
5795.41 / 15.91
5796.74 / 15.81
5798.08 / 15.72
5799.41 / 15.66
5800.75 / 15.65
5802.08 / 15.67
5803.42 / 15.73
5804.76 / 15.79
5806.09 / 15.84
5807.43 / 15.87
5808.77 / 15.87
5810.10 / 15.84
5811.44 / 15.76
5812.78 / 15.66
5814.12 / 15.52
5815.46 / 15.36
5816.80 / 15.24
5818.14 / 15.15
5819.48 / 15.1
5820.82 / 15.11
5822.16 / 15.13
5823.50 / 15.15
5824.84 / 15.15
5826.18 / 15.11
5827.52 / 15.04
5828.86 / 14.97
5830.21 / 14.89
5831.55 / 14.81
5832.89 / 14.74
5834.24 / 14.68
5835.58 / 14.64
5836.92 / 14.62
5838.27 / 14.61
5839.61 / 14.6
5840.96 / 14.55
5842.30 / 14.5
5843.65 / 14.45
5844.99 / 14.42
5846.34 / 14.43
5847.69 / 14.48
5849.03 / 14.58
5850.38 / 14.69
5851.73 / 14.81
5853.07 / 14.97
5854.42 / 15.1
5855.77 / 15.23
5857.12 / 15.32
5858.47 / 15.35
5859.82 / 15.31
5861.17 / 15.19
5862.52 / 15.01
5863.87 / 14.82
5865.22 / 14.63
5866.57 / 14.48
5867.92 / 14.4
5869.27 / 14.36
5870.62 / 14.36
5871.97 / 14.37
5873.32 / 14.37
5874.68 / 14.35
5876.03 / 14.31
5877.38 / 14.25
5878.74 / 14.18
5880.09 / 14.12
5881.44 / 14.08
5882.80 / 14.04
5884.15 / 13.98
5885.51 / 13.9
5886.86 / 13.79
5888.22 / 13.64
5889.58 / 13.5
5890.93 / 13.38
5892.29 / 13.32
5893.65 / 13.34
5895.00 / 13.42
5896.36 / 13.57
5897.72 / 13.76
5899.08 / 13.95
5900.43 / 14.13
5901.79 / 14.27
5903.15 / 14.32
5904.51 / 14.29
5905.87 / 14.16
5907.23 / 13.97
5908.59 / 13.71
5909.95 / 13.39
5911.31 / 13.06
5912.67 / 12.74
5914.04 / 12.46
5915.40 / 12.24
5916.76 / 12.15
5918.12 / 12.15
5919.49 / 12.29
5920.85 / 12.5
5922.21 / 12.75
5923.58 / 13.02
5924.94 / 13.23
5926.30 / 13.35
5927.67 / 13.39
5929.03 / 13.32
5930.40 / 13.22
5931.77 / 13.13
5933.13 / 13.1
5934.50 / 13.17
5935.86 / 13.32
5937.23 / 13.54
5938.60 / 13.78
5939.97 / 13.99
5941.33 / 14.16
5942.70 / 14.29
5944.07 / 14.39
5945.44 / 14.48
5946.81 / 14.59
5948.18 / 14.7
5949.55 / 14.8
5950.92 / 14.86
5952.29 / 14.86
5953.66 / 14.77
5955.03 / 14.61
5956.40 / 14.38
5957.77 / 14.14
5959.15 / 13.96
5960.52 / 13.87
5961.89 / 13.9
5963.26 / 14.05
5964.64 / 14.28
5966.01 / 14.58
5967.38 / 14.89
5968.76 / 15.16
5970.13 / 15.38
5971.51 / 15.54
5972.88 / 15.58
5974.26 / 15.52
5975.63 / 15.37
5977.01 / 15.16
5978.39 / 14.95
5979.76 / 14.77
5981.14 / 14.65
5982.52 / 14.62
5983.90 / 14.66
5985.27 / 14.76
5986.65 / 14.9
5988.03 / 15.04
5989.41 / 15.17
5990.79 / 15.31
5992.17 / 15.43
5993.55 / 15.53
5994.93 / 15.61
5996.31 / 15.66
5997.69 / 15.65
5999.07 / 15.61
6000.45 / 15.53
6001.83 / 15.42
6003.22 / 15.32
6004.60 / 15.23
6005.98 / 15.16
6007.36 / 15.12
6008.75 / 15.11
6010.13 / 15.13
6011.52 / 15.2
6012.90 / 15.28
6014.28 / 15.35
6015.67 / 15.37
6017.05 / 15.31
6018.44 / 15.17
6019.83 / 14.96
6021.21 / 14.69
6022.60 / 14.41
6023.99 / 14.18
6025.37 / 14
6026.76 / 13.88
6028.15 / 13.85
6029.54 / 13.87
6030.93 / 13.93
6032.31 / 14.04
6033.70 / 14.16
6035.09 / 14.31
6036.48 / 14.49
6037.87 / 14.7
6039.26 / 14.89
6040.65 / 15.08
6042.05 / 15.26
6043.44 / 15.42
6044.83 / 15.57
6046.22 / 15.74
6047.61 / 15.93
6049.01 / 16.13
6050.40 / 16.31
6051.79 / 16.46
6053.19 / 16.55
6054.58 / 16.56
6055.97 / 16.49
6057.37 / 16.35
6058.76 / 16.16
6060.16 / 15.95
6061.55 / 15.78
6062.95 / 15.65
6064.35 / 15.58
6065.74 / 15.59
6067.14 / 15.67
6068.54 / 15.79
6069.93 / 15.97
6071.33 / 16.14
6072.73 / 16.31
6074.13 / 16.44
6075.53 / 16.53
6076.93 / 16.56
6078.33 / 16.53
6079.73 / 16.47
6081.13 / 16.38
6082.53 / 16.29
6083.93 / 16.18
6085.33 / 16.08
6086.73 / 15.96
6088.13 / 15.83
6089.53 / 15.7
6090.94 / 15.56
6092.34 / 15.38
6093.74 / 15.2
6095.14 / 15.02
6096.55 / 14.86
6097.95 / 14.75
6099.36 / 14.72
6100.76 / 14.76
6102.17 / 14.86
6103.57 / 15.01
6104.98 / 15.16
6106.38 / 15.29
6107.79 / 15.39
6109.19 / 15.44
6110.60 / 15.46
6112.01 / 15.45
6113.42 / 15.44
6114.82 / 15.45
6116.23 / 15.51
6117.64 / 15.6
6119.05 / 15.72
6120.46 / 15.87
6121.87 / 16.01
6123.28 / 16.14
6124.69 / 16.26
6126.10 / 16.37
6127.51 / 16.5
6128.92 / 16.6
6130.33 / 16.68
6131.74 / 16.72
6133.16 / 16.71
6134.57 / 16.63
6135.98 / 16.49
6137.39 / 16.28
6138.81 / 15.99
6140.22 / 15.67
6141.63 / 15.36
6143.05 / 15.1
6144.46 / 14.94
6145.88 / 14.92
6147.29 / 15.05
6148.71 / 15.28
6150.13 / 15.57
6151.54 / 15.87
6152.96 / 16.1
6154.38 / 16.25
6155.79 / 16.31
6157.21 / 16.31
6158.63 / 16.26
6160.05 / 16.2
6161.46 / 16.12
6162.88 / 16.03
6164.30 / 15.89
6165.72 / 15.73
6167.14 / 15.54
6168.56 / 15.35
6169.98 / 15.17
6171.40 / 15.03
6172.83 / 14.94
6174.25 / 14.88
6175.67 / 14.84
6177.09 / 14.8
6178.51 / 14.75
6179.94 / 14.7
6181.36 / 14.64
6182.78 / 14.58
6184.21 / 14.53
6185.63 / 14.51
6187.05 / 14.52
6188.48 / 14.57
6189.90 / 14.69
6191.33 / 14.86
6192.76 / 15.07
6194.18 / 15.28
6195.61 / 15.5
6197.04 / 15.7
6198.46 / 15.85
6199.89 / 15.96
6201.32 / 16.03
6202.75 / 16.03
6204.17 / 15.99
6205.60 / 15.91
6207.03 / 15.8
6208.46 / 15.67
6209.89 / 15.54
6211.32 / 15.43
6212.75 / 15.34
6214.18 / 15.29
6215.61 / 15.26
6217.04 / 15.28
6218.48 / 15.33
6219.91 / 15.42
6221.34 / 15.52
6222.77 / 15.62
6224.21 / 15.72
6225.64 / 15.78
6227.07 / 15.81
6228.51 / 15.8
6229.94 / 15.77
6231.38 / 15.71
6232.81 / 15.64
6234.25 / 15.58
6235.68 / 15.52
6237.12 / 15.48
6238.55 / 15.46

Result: 0.148 mag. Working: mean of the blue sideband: 16.6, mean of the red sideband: 15.4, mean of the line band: 14.2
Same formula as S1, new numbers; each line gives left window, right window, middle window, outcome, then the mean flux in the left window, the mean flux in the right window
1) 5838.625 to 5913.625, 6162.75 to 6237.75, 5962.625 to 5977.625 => -0.04 mag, 14.2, 15.4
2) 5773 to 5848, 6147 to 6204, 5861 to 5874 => 0.05 mag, 15.3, 15.4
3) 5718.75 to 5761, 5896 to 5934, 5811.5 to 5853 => 0.05 mag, 18.1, 13.3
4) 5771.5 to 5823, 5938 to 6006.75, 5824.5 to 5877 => 0.04 mag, 15.5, 14.9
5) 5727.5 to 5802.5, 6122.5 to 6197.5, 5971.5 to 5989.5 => 0.06 mag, 16.3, 15.6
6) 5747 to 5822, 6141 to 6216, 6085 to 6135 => -0.02 mag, 15.3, 15.4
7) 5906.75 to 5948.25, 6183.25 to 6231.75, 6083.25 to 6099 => -0.07 mag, 13.3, 15.4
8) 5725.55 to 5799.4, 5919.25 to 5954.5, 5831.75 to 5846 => 0.05 mag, 16.6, 13.8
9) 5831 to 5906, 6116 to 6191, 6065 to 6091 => -0.06 mag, 14.4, 15.6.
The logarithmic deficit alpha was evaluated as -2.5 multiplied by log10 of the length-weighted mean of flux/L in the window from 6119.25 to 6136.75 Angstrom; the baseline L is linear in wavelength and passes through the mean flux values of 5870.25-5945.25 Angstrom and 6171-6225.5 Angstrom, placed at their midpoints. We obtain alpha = -0.11 mag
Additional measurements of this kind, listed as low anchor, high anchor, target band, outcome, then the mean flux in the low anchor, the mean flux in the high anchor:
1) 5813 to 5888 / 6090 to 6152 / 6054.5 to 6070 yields -0.04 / 14.7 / 15.6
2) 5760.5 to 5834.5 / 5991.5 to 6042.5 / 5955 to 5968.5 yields 0.05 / 15.3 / 14.9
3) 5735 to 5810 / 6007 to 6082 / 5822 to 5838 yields 0.04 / 15.5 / 15.4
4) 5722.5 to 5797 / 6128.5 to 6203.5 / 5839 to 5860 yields 0.12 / 16.8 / 15.5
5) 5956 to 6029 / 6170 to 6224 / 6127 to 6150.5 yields -0.05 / 14.9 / 15.2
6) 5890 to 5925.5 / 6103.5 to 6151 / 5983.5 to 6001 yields -0.08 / 13.3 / 15.8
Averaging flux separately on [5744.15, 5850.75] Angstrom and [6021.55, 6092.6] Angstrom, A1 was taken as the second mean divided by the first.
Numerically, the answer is 1.03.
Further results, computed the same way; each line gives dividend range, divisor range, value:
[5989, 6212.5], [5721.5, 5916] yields 1.00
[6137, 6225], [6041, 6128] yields 0.98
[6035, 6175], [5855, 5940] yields 1.14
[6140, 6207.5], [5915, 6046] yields 1.06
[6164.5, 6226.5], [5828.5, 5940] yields 1.09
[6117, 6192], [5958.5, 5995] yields 1.05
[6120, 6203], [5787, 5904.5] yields 1.05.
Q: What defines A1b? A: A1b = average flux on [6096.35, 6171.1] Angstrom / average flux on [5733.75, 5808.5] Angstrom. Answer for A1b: 1.0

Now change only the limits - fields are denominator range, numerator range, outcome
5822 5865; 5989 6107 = 1.04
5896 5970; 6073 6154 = 1.14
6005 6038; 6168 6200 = 1.02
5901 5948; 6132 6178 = 1.17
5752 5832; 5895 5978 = 0.91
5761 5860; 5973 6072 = 1.00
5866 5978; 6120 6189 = 1.12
